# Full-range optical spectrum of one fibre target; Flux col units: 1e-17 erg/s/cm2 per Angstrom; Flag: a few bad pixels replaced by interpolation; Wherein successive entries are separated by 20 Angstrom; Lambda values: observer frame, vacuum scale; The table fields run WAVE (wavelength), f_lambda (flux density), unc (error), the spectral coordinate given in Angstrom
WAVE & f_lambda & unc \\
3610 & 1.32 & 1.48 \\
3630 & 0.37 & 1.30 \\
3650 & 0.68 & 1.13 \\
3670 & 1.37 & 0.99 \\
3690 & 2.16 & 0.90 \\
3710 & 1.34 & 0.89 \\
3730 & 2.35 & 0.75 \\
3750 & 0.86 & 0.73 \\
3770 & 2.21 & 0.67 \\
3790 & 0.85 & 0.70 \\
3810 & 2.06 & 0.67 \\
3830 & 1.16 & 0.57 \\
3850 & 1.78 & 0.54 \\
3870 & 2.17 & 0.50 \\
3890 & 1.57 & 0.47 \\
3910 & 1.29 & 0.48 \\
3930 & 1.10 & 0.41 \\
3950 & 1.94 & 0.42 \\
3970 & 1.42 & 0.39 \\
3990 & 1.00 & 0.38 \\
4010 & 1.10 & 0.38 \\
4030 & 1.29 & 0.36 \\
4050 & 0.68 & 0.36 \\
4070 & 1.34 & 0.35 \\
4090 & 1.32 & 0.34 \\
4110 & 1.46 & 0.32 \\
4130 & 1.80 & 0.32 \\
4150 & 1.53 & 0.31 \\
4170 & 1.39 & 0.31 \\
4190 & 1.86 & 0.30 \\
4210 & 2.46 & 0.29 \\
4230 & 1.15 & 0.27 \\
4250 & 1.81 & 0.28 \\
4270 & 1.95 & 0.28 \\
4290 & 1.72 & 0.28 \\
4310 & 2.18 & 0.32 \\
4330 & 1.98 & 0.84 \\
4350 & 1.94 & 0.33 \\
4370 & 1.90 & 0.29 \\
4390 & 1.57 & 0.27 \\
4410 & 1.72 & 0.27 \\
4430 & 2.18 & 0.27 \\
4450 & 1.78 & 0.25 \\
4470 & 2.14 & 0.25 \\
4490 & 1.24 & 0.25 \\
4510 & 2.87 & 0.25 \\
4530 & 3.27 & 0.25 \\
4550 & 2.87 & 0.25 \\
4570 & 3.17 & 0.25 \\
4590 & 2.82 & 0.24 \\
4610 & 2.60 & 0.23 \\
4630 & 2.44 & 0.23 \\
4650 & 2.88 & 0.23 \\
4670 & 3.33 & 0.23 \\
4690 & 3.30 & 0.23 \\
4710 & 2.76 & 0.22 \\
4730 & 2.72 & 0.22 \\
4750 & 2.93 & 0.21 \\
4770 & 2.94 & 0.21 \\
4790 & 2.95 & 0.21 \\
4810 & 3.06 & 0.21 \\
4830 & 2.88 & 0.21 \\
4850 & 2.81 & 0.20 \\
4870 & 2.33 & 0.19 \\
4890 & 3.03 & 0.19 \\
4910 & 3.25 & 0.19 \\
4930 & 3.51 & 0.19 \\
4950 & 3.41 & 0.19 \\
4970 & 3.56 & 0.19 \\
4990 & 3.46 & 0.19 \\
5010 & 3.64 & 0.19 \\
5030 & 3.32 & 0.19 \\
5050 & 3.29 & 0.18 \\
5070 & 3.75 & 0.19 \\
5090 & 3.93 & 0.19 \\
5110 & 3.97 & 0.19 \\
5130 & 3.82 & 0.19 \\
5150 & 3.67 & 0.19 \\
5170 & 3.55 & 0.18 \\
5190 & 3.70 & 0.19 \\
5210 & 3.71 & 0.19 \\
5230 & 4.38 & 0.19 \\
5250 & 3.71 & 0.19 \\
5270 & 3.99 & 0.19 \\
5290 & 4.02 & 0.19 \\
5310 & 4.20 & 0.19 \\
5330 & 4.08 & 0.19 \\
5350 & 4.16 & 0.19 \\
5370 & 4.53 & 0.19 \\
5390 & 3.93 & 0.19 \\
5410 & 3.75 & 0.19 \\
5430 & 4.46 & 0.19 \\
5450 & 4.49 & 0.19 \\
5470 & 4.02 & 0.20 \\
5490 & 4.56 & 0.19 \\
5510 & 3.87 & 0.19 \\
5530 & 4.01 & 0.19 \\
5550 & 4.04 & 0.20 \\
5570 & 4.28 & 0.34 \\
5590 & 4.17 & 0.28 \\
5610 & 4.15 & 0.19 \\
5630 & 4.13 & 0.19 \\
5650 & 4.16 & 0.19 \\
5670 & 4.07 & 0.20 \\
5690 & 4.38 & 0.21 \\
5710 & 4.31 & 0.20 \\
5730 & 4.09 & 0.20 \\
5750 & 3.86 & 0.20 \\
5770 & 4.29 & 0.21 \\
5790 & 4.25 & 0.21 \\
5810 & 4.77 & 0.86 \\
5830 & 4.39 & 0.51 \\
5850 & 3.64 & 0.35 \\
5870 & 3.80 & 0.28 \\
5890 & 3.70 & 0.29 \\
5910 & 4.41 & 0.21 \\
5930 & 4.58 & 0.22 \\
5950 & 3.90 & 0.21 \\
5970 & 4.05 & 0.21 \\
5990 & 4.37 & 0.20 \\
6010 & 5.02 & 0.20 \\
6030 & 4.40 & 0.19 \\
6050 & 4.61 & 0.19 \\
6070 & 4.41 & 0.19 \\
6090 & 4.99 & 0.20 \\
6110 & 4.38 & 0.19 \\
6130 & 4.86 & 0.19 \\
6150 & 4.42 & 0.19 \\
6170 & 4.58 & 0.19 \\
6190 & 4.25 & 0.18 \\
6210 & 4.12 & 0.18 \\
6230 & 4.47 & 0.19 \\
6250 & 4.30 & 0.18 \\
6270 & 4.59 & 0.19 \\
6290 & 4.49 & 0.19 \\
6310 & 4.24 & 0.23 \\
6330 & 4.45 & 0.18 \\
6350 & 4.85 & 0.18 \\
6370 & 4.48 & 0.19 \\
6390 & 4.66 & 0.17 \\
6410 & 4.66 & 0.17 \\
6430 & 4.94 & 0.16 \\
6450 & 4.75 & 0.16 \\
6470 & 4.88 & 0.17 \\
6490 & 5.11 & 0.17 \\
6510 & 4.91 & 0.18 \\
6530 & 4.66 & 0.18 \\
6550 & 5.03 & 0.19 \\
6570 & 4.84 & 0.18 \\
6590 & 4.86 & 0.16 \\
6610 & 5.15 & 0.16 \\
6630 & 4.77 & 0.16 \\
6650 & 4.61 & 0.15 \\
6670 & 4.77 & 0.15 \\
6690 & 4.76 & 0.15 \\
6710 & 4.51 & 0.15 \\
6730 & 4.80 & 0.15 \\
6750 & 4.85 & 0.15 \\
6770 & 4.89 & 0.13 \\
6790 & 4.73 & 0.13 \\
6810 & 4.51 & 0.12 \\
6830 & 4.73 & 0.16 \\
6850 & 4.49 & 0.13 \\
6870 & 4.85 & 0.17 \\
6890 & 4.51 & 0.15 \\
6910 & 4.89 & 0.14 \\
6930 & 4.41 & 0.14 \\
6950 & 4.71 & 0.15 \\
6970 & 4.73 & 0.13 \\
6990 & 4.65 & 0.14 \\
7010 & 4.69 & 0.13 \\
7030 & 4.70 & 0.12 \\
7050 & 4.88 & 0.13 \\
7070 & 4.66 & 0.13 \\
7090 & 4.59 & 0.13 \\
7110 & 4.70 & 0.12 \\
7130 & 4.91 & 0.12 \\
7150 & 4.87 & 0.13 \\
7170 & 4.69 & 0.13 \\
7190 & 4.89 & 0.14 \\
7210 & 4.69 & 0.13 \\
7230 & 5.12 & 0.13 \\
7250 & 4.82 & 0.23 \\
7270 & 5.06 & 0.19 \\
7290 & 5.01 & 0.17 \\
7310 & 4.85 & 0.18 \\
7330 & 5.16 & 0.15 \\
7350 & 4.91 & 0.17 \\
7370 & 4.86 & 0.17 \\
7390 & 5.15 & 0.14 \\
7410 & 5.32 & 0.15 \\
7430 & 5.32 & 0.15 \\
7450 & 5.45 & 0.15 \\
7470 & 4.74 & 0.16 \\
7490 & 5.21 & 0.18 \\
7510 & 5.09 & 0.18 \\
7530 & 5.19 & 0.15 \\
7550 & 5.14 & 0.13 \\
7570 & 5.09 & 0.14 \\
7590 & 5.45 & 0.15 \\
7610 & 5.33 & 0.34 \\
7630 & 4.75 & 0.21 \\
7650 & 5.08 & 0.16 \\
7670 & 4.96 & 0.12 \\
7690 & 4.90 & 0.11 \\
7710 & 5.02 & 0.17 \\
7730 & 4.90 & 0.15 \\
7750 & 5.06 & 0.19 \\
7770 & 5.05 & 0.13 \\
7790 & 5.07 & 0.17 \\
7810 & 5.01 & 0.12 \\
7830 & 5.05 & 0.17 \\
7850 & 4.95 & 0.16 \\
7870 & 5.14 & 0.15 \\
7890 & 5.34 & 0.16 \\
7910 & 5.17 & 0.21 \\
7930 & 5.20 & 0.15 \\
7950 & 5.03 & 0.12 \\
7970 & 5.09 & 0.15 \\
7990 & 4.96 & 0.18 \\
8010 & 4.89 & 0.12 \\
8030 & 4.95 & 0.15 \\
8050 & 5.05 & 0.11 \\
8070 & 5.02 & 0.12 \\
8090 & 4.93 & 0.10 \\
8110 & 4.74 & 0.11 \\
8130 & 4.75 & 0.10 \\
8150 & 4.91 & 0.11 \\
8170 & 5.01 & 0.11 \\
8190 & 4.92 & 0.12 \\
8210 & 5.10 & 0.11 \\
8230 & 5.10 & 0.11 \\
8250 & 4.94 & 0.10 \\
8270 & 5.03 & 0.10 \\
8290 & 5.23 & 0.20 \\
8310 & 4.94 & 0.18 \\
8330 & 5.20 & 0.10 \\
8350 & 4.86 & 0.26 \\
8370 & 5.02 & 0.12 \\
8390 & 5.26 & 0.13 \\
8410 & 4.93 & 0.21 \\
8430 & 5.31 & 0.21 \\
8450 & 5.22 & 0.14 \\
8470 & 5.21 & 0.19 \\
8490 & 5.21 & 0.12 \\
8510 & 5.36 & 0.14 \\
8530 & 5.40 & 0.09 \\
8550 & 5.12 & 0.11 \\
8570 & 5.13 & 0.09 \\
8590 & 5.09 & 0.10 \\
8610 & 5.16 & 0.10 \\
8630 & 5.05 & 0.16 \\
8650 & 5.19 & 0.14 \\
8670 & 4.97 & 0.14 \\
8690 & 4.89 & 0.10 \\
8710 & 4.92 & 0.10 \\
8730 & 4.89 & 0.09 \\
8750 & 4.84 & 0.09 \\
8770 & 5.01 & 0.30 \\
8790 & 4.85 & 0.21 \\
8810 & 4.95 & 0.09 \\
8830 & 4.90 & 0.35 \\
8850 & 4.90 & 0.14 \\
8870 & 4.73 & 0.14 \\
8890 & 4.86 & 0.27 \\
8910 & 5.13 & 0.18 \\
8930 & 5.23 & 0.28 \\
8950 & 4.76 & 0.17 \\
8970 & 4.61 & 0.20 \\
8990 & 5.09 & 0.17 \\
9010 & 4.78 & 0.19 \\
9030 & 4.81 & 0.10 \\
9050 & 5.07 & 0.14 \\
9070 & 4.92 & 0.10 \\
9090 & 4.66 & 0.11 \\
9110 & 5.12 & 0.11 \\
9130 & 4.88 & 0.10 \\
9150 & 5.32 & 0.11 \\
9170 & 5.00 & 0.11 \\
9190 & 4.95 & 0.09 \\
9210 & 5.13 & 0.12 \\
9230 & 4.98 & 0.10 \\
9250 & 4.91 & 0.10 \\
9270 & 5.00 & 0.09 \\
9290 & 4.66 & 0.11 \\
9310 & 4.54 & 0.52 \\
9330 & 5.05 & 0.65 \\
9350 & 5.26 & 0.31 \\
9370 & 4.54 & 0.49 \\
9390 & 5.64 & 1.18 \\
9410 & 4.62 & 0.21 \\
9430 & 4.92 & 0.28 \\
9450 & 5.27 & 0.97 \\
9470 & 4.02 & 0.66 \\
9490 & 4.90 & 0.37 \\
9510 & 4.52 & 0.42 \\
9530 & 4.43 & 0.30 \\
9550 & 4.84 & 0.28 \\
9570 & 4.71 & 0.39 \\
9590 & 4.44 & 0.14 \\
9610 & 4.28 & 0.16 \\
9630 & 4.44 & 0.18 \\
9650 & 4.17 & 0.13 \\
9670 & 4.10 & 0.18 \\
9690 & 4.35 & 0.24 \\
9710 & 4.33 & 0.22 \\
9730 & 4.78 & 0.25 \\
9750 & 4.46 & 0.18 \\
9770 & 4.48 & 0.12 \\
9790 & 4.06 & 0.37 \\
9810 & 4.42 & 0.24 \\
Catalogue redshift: 0.130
